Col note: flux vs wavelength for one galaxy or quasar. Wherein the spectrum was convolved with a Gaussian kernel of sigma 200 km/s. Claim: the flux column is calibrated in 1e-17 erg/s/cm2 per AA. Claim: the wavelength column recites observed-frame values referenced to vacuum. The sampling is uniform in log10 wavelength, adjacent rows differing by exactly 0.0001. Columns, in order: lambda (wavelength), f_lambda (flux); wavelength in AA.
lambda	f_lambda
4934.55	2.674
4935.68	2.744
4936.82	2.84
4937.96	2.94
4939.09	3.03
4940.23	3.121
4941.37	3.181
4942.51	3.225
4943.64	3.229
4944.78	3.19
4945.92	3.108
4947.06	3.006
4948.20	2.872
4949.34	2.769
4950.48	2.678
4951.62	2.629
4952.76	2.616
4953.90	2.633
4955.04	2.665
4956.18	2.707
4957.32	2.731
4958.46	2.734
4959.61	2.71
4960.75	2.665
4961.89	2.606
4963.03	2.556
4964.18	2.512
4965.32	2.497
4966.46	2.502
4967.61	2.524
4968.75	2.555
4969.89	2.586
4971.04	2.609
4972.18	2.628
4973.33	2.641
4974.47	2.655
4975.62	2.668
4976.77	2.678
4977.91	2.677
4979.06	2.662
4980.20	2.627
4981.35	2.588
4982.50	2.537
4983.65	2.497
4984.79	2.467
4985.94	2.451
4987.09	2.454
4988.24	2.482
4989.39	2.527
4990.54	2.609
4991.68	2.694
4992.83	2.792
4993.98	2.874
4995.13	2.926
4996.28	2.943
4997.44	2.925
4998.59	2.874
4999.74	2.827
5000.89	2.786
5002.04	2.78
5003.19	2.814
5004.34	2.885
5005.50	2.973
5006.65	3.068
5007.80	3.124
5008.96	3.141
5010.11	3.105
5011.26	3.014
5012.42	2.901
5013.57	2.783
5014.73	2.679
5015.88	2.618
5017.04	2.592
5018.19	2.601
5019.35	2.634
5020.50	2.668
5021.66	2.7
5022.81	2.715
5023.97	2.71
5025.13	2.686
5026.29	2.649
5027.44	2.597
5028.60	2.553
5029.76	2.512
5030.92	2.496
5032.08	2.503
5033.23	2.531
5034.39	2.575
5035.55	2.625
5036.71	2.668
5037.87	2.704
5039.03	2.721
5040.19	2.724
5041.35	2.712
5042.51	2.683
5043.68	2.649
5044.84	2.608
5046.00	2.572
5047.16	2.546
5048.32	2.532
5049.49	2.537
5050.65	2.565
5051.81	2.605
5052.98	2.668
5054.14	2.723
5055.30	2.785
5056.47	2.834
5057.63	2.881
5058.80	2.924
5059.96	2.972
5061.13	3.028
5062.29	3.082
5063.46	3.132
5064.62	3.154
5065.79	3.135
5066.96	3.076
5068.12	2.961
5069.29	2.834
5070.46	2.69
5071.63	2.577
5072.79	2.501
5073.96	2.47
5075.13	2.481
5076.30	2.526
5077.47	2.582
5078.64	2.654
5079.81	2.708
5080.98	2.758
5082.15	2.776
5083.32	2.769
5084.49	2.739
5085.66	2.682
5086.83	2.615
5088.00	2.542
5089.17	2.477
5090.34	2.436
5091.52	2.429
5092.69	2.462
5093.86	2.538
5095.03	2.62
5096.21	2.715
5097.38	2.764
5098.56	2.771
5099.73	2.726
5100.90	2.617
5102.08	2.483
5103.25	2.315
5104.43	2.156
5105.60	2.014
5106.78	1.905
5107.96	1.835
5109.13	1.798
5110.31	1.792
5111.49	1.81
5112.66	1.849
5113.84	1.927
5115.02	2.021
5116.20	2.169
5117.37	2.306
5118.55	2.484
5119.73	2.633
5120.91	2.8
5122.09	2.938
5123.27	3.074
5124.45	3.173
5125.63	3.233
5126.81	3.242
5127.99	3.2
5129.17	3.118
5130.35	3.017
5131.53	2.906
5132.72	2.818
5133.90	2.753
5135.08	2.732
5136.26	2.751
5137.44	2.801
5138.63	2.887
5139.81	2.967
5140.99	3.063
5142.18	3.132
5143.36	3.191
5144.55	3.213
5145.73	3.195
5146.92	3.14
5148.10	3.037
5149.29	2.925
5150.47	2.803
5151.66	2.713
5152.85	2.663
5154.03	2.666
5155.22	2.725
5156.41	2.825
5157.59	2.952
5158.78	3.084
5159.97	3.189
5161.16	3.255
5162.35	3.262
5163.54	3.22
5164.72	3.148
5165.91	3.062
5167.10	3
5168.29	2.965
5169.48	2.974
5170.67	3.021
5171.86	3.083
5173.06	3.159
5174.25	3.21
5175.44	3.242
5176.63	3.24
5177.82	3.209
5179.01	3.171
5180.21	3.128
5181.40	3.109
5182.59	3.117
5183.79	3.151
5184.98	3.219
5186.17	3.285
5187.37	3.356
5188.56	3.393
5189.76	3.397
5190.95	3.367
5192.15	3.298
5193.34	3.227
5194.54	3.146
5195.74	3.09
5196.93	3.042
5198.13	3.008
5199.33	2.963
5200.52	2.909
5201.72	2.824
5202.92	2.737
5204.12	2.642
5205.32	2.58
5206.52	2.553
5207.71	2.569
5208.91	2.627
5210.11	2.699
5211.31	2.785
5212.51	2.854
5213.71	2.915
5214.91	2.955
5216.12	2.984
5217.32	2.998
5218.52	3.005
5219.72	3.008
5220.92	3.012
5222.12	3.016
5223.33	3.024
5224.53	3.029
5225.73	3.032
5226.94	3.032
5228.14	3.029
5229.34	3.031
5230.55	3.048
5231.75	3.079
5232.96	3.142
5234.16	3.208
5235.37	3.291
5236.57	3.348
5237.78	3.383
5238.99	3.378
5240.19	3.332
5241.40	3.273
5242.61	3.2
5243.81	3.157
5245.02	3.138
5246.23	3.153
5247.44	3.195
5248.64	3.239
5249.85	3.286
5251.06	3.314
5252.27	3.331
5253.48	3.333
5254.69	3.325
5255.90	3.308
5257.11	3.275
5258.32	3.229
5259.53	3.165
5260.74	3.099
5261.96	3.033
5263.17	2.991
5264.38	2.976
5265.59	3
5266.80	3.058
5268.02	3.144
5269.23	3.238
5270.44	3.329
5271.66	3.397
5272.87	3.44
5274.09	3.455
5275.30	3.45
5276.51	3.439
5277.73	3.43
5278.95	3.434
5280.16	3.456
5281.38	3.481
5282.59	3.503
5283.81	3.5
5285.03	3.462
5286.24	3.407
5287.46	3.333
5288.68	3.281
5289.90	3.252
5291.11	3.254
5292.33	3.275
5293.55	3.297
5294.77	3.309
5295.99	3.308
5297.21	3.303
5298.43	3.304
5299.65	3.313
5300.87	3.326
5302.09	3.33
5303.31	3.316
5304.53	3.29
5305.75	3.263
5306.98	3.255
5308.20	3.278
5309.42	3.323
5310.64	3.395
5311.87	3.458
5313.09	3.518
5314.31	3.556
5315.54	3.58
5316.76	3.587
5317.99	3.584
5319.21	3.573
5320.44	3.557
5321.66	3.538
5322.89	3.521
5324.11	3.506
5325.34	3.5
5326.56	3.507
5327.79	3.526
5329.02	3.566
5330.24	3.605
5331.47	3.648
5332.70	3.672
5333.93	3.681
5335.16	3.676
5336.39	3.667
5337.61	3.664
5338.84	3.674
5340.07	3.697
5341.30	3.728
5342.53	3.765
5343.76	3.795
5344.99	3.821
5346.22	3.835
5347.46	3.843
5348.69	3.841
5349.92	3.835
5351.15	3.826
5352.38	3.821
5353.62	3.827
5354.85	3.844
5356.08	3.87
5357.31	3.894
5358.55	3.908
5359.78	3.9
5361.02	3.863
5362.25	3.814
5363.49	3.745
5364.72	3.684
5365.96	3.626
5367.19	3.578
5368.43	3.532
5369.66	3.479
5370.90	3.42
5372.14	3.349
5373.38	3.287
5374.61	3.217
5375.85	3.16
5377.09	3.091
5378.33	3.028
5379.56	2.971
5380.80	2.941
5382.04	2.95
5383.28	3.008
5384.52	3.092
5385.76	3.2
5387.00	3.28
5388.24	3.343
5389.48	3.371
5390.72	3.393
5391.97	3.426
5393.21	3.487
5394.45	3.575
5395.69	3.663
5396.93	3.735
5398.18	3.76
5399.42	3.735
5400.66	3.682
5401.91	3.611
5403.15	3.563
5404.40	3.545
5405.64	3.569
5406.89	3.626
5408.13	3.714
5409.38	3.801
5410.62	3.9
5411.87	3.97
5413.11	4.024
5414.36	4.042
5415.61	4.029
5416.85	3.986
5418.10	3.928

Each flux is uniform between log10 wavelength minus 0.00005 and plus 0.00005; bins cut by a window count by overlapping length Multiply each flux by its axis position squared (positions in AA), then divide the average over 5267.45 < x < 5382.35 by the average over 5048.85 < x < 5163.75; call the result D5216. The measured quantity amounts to 1.4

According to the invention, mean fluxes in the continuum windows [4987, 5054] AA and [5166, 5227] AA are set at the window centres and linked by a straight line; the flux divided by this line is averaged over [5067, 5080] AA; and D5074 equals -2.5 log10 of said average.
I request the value 0.06 mag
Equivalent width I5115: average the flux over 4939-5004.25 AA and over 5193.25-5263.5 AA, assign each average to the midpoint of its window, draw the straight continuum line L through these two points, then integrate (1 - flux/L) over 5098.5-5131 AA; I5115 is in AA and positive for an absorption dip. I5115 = 4.9 AA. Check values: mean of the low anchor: 2.73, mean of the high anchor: 3.06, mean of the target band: 2.48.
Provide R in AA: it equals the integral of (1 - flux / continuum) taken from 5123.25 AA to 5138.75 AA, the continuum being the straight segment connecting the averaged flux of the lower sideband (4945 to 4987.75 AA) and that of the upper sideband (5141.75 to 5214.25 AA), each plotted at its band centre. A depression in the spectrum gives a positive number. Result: -0.2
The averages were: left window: 2.64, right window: 3.03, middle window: 2.98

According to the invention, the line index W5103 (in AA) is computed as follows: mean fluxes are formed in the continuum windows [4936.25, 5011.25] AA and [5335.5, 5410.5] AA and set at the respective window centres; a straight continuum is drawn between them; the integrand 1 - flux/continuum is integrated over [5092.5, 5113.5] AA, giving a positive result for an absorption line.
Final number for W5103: 5.2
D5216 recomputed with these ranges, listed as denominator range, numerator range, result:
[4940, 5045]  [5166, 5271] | 1.24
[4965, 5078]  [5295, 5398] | 1.47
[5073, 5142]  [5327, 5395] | 1.51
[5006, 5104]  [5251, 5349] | 1.39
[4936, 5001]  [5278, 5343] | 1.45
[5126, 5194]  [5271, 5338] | 1.19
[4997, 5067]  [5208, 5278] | 1.24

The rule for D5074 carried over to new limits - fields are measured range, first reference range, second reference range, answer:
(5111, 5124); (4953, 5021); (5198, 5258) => 0.213 mag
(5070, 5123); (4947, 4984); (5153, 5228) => 0.171 mag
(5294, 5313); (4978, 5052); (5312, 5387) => 0.039 mag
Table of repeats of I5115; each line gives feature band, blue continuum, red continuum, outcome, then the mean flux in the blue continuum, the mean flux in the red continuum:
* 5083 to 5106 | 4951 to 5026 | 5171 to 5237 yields 2.6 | 2.7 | 3.05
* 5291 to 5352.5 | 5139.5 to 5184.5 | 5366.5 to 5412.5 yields -3.9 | 3.06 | 3.44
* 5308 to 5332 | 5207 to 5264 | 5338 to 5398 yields -1.0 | 3.1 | 3.54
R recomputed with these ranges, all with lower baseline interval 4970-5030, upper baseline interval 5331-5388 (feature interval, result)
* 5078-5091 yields 1.2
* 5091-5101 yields 1.1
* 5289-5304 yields 0.5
